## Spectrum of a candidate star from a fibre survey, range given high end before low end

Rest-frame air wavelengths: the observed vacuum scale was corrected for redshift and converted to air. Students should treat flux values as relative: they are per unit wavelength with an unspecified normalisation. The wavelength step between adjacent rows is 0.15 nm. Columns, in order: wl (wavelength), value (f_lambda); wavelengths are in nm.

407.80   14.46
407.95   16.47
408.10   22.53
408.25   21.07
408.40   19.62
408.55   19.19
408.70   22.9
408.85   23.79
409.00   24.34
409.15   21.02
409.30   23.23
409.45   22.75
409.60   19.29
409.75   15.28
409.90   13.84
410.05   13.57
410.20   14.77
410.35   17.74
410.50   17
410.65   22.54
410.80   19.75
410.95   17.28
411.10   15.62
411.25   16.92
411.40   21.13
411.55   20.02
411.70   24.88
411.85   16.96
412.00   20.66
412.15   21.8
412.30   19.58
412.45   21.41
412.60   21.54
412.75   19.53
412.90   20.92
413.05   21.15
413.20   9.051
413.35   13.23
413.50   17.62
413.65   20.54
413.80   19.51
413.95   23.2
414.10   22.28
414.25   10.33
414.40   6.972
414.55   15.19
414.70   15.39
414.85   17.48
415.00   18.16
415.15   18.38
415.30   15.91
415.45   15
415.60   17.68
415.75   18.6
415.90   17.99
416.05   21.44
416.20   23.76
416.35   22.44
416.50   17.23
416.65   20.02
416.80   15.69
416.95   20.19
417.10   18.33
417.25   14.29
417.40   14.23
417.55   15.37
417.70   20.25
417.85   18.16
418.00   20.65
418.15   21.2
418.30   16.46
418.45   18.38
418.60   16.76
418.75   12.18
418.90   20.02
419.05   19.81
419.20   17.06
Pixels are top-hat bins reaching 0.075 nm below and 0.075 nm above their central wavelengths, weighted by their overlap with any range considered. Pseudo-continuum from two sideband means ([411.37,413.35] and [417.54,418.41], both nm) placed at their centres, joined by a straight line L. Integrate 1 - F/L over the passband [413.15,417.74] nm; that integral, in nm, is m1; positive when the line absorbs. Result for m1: 0.46 nm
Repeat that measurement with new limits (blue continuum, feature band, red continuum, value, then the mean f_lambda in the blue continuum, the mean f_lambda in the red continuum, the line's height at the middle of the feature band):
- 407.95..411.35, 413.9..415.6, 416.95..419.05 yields 0.19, 19.2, 17.6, 18.2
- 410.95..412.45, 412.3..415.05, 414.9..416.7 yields 0.26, 19.7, 18.8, 19.3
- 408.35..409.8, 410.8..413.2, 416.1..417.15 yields 0.12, 21.3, 19.7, 20.7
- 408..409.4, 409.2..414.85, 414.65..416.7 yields 0.59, 21.9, 18.6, 20.3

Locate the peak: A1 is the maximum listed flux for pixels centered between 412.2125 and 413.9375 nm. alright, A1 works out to 21.54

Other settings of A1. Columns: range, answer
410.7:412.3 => 24.88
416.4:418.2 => 21.2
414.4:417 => 23.76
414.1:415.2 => 22.28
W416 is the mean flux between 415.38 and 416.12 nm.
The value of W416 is 18.1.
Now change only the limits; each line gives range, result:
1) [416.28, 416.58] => 19.8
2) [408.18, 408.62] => 20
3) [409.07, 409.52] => 22.4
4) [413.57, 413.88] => 20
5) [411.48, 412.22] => 20.9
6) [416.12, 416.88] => 19.8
